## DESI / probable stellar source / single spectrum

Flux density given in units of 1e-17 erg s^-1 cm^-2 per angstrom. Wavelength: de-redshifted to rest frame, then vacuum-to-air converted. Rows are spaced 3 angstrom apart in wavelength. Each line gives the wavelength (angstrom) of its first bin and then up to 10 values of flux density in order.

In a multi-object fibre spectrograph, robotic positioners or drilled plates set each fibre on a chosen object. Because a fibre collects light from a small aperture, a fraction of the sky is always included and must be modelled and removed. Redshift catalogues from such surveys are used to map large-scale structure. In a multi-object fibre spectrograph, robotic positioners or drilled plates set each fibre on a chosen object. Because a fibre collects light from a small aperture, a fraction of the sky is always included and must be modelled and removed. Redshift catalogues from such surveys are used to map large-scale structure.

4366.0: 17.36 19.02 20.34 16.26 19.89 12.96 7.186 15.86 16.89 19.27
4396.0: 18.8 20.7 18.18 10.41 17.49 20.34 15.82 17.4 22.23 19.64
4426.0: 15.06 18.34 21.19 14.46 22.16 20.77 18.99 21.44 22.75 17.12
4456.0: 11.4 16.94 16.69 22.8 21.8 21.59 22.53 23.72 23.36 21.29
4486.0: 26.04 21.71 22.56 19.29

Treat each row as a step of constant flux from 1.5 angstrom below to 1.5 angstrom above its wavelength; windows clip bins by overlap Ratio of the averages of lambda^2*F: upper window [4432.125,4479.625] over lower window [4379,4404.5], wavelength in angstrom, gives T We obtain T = 1.3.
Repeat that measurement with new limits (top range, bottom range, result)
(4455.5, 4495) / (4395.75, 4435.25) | 1.21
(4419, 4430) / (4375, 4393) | 1.26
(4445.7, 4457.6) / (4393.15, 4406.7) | 1.07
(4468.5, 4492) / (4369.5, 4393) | 1.49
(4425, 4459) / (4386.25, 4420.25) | 1.07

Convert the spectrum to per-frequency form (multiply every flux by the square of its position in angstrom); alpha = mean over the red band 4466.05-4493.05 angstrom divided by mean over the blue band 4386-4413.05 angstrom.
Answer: 1.34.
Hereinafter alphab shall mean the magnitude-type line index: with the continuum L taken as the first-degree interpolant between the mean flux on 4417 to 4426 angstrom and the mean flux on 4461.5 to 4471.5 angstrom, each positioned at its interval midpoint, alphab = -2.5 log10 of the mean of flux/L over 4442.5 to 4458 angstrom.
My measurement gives 0.12 mag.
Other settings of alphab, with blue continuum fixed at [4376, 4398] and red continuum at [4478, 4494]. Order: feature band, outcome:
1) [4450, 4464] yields 0.249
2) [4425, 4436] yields 0.090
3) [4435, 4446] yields -0.007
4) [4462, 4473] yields 0.013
